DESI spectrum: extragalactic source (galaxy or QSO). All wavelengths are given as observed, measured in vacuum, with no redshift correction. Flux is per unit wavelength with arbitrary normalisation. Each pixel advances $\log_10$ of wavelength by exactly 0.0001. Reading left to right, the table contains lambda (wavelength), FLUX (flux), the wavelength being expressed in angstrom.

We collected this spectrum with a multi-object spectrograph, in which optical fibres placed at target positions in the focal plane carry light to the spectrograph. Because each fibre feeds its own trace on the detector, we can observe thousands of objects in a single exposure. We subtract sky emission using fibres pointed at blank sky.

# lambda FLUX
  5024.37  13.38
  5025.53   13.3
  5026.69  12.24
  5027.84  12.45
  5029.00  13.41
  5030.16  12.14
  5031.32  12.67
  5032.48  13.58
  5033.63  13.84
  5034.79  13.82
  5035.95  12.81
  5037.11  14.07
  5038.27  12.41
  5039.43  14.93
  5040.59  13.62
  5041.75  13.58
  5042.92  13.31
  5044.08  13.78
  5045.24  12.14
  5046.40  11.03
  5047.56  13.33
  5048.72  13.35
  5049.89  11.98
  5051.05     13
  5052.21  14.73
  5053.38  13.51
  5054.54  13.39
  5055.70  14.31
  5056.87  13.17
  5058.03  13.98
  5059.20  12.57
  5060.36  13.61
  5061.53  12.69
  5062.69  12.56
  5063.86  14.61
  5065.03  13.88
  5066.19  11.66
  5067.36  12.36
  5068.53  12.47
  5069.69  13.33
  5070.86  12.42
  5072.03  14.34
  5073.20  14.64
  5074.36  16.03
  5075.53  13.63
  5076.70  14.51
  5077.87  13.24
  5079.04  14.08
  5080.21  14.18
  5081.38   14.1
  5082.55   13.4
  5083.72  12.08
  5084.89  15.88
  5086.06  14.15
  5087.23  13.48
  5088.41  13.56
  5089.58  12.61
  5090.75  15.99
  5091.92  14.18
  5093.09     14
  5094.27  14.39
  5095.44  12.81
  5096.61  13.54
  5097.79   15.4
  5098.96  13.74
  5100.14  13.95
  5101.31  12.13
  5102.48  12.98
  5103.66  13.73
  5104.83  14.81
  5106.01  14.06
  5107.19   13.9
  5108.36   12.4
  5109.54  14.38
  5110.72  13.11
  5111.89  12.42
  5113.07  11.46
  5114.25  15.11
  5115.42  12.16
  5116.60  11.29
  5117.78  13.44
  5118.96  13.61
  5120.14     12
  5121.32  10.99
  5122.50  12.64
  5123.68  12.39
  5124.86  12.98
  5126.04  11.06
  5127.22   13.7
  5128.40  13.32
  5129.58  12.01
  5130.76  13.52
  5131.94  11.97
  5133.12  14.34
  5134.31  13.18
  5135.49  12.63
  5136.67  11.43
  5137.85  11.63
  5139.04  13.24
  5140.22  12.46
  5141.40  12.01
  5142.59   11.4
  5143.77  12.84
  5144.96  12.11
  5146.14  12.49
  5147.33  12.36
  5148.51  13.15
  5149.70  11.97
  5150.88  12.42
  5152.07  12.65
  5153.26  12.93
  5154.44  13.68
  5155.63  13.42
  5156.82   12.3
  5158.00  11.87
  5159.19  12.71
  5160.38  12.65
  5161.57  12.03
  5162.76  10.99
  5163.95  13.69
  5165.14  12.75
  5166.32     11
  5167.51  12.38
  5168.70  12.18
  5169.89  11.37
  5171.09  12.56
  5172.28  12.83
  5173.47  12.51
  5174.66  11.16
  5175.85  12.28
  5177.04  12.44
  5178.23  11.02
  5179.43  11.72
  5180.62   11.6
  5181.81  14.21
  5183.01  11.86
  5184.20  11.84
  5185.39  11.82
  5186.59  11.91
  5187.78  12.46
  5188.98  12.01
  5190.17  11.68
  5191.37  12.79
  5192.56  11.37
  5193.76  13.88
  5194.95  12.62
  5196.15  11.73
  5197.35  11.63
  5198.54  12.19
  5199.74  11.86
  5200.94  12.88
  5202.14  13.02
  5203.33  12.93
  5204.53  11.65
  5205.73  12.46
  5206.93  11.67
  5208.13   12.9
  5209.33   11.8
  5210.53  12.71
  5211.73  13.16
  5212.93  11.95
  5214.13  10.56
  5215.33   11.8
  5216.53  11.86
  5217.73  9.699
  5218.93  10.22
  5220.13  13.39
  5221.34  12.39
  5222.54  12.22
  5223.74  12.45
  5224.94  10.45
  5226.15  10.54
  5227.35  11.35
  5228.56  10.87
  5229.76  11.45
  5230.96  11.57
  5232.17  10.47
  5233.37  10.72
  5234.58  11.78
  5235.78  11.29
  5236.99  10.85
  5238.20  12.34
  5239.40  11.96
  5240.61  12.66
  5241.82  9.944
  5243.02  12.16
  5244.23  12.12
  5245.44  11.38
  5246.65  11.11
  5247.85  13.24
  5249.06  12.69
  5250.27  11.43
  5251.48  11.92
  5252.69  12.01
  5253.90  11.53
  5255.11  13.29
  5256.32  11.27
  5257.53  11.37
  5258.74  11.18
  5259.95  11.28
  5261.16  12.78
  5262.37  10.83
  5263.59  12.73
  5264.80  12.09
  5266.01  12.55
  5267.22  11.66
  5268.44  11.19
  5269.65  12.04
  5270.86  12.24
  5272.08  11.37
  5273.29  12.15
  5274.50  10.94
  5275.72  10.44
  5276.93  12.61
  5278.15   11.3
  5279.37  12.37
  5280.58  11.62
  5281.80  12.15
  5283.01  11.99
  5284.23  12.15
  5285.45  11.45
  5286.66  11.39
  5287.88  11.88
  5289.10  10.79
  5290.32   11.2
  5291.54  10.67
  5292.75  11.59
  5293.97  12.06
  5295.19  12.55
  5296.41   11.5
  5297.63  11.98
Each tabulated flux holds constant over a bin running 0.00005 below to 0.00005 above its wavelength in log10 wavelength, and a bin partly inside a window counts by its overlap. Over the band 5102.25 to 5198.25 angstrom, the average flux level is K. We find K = 12.5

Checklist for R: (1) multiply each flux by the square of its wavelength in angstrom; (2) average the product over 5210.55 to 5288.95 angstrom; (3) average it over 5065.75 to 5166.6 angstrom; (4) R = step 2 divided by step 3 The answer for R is 0.94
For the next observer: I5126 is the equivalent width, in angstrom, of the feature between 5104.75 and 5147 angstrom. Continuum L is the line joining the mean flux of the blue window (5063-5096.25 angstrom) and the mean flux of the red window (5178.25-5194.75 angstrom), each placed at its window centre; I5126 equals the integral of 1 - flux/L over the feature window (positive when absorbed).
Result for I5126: 1.3 angstrom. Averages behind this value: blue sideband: 13.8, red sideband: 12.2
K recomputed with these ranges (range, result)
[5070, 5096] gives 14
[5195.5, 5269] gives 11.8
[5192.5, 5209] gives 12.4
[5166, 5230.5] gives 12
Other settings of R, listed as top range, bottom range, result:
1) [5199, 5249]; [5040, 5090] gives 0.93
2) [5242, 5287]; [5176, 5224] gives 1.00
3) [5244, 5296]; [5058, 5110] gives 0.92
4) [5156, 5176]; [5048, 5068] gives 0.96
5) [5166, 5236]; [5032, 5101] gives 0.92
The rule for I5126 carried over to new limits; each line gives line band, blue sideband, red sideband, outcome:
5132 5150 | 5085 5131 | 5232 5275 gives 0.65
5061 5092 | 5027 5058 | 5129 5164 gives -1.65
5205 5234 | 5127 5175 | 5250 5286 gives 1.14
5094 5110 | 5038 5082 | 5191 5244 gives -0.87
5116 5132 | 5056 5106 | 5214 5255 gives 0.72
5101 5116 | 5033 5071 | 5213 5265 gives -0.66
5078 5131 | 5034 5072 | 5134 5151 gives -2.64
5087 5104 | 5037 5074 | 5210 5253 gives -1.14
